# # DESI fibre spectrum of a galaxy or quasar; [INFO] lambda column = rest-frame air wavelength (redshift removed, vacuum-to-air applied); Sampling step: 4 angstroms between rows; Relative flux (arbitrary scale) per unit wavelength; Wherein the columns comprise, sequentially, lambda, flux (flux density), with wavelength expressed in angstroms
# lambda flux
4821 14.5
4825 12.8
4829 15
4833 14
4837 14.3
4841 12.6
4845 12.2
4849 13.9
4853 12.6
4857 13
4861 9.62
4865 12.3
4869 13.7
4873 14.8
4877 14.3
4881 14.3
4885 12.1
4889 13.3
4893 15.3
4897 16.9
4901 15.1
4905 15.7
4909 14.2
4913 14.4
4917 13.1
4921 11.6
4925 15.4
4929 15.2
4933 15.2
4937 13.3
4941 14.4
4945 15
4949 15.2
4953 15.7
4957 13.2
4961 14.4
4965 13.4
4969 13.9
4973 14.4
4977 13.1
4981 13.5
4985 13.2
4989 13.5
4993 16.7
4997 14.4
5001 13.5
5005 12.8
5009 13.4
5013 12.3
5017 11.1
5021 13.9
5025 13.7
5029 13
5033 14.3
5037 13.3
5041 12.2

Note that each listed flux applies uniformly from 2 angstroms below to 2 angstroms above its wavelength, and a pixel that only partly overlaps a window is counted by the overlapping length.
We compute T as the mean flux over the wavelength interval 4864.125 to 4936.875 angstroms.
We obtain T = 14.3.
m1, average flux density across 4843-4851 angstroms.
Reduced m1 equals 13.1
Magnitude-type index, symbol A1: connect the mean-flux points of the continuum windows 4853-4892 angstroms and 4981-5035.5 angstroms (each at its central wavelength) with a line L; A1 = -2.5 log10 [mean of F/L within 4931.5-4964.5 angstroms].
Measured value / -0.09 mag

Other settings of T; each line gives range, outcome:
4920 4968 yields 14.4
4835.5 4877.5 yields 13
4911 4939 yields 14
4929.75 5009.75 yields 14.1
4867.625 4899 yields 14.4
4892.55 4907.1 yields 15.8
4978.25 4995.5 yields 14.2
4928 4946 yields 14.6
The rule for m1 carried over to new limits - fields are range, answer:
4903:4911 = 14.9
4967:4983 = 13.7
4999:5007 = 13.2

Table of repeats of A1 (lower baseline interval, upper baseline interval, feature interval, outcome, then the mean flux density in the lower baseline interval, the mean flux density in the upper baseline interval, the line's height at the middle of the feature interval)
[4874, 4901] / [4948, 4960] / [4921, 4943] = 0.011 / 14.4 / 14.6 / 14.6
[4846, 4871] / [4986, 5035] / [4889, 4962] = -0.129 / 12.5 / 13.5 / 13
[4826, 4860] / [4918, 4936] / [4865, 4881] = -0.030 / 13.3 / 14.2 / 13.6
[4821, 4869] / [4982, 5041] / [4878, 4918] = -0.102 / 13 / 13.5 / 13.2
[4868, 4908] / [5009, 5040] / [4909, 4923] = 0.084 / 14.6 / 13.1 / 14.3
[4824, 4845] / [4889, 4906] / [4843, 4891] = 0.124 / 13.6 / 15.5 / 14.6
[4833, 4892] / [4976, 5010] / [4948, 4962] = -0.075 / 13.1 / 13.8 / 13.6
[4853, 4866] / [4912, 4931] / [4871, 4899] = -0.144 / 11.7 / 13.9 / 12.6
